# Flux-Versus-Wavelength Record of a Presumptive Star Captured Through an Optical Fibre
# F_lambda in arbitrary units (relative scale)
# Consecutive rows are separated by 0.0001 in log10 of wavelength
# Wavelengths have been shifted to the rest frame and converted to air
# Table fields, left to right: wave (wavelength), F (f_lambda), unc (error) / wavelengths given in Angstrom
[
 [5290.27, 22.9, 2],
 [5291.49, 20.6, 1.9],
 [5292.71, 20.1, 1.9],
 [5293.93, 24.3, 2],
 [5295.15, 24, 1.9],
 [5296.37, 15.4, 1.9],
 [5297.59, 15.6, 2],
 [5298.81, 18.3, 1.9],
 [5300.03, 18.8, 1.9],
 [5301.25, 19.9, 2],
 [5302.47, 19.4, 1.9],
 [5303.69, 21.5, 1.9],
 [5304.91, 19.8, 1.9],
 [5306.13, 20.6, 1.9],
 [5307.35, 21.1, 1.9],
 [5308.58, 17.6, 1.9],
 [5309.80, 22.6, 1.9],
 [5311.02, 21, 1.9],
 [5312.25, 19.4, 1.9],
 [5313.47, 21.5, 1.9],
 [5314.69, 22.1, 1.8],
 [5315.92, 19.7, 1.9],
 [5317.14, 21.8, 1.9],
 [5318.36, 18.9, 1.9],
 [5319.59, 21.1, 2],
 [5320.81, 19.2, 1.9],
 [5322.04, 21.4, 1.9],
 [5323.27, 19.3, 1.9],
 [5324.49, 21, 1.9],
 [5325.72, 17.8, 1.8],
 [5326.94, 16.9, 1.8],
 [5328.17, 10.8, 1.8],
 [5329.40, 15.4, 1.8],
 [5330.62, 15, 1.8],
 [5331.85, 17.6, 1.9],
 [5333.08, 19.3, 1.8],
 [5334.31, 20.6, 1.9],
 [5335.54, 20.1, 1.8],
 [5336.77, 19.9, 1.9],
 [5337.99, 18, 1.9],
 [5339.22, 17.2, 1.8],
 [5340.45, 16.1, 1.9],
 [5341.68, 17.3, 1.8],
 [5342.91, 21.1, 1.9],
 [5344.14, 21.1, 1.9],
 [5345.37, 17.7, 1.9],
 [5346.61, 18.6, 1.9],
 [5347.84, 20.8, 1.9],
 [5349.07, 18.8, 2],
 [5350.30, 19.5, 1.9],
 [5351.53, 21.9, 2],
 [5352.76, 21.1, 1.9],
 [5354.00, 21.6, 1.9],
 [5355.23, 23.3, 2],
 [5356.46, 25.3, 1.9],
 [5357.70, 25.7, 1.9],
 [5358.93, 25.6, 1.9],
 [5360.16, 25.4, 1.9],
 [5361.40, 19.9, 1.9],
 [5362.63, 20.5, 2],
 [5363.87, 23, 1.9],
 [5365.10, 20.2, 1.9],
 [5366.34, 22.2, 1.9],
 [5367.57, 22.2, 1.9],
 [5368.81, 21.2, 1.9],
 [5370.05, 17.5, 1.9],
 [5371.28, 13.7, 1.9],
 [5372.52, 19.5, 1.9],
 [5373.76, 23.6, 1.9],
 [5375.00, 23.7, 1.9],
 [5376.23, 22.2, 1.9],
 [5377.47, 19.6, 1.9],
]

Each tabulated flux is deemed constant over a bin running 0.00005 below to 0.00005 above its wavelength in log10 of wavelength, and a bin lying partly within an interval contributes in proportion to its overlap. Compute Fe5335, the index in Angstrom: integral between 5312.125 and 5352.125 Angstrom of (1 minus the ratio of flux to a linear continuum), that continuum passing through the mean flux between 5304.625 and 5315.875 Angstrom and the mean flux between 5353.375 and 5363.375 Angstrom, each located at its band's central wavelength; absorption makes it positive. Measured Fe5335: 5.2 Angstrom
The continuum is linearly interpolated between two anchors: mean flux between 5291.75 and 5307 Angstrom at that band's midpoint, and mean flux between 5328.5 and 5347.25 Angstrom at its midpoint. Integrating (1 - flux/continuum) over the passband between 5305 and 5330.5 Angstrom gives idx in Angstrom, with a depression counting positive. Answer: -0.38 Angstrom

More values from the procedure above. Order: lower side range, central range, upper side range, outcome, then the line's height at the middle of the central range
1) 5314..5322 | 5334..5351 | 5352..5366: 2.2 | 21.9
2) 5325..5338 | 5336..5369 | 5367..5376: -3.5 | 18.9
